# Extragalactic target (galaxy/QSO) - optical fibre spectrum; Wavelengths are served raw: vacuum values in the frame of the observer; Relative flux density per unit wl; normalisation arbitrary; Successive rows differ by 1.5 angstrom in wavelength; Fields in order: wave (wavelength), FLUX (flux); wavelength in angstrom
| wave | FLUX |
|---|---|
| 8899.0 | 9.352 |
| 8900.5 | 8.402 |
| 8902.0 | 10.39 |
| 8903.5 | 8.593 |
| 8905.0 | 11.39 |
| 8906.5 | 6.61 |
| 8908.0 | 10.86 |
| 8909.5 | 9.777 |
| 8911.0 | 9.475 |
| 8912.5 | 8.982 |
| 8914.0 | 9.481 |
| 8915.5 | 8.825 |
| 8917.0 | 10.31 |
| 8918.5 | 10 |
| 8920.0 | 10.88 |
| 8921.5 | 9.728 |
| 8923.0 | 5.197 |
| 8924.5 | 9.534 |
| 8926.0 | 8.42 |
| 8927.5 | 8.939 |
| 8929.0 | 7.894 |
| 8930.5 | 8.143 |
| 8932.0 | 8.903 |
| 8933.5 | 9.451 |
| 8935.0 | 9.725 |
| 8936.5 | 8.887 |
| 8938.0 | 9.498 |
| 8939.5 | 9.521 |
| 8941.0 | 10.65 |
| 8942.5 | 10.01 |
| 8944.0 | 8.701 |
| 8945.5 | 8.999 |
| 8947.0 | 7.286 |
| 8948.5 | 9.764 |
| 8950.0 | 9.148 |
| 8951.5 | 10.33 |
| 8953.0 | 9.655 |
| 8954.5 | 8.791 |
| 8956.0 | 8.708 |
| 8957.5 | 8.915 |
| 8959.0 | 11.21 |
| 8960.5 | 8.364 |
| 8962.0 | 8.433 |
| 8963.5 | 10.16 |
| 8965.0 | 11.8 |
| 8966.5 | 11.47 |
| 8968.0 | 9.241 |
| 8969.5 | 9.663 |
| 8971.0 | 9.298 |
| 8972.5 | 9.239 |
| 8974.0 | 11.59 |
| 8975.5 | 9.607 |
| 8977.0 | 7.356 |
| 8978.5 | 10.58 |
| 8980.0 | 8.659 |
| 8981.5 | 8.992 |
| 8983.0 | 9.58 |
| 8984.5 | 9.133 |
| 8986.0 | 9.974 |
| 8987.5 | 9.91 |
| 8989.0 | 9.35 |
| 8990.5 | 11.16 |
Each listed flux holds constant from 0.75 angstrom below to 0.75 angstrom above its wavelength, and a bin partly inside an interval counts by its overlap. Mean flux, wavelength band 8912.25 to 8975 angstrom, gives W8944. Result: 9.38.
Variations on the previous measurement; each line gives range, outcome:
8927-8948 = 9.05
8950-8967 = 9.75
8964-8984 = 9.77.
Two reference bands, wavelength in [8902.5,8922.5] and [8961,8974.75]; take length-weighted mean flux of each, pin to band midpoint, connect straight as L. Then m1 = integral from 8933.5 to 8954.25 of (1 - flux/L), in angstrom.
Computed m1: 1.0 angstrom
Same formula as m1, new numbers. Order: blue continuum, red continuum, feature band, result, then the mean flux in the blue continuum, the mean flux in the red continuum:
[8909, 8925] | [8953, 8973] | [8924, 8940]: 0.7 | 9.28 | 9.64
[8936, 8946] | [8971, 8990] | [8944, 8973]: 0.1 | 9.49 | 9.51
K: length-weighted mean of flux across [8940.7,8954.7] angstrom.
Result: 9.31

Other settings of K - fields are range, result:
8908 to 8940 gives 9.16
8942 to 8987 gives 9.49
